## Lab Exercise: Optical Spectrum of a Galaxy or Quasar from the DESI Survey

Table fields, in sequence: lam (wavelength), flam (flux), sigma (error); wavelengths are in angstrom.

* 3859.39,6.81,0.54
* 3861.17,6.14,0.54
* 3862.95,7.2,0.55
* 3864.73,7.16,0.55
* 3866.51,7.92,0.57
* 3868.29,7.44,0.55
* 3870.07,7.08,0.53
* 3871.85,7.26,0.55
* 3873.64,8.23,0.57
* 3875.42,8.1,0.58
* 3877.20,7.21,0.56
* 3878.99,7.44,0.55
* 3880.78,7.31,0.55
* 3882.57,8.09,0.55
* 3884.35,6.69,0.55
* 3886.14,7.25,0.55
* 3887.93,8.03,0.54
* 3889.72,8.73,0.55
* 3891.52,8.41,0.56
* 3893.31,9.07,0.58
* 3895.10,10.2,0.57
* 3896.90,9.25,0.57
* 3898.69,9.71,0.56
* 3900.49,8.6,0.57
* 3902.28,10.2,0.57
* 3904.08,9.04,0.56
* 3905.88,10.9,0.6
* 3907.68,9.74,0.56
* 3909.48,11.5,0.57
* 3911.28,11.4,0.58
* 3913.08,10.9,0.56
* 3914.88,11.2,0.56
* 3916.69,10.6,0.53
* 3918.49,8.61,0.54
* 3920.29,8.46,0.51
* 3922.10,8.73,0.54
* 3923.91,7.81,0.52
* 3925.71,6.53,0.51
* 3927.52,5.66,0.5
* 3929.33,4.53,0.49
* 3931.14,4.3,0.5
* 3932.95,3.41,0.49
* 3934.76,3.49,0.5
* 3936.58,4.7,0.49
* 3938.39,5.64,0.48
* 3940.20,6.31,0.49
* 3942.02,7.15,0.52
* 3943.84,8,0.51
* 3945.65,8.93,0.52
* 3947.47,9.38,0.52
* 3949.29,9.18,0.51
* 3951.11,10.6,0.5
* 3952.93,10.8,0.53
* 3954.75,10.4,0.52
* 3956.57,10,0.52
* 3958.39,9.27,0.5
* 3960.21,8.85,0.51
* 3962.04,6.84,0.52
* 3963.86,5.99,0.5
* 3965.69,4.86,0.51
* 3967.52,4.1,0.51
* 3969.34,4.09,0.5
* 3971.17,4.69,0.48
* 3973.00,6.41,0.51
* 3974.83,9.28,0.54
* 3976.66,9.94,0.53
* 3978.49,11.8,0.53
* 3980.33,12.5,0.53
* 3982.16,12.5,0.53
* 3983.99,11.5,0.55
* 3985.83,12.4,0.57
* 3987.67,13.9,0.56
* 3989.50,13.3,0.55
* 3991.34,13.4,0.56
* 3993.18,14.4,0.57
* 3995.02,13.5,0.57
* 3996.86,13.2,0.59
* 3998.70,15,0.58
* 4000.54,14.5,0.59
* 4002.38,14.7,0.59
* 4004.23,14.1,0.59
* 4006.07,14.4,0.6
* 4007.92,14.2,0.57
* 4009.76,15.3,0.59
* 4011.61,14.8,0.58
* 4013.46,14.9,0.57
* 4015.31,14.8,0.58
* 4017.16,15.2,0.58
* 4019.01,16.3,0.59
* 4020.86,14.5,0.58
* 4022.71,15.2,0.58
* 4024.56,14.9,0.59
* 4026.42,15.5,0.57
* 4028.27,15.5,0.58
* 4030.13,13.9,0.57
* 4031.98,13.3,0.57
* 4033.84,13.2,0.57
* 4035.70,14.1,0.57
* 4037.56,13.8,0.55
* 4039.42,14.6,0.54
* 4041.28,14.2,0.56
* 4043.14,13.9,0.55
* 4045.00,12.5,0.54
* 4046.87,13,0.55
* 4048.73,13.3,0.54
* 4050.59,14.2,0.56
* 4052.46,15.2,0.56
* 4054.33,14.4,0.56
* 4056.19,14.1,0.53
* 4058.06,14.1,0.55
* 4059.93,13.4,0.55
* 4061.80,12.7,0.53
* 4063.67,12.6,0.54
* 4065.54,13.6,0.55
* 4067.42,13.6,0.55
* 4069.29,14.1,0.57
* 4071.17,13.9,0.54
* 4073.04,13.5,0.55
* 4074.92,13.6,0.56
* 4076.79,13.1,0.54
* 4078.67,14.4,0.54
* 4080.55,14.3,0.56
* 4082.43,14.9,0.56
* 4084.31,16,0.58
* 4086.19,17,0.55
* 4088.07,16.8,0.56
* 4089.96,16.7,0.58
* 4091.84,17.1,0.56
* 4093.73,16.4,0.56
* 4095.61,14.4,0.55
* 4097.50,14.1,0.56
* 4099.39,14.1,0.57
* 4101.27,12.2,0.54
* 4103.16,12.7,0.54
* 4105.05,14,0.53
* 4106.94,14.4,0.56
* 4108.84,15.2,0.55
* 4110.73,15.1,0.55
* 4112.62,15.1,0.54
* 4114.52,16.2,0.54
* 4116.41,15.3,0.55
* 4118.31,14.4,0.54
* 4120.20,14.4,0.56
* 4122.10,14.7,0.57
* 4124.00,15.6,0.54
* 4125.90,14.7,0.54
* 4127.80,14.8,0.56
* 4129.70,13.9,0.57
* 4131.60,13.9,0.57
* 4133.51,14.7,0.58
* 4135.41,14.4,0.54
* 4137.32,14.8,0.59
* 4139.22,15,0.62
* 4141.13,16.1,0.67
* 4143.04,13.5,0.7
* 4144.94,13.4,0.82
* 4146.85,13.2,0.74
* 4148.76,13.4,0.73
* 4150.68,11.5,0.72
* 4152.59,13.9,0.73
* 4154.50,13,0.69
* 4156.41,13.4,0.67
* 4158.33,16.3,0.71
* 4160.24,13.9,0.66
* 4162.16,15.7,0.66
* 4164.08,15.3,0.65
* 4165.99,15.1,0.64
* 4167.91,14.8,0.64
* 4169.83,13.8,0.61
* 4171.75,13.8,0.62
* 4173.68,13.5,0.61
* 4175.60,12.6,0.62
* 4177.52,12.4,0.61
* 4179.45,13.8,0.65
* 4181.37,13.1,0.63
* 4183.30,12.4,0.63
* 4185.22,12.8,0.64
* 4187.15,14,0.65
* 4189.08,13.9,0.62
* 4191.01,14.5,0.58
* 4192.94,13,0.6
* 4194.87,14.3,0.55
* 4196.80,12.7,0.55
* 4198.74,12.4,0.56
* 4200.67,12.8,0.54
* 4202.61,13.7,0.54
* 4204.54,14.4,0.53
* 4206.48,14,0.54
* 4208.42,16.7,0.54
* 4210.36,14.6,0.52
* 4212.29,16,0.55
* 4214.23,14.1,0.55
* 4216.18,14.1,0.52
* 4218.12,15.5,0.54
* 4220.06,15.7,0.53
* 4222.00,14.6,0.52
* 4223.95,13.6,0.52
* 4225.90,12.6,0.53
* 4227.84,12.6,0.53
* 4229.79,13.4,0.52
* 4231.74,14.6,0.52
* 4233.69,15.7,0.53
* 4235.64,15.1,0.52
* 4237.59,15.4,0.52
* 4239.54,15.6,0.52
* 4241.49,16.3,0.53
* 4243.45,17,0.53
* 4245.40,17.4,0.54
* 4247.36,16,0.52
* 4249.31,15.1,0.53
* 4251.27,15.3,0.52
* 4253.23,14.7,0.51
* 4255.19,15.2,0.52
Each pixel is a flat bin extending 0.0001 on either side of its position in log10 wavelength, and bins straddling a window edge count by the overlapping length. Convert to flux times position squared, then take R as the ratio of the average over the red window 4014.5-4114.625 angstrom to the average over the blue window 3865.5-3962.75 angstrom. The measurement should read 1.89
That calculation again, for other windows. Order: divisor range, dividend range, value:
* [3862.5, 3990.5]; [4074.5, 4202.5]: 1.88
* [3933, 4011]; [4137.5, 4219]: 1.53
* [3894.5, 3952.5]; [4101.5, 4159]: 1.92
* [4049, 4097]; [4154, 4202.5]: 0.99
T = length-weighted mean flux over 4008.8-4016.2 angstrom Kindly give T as 14.9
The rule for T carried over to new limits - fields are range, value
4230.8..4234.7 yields 15.2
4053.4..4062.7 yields 13.8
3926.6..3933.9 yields 4.47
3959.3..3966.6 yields 6.63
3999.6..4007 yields 14.4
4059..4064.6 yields 12.9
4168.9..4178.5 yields 13.2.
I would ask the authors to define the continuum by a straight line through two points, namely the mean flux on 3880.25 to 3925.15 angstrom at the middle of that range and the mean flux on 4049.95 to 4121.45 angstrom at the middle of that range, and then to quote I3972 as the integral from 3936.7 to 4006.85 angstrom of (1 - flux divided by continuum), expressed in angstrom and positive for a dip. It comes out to 7.6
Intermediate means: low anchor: 9.22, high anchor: 14.5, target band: 10.1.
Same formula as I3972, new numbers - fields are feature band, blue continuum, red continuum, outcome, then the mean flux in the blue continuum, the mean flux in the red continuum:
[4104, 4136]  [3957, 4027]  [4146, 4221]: -3.5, 12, 14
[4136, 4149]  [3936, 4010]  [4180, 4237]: -1.3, 10.2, 14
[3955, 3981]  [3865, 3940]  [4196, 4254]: 4.4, 8.01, 14.7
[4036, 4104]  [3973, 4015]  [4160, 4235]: -3.6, 13.2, 14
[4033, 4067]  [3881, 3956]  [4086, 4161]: -3.8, 8.34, 14.6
